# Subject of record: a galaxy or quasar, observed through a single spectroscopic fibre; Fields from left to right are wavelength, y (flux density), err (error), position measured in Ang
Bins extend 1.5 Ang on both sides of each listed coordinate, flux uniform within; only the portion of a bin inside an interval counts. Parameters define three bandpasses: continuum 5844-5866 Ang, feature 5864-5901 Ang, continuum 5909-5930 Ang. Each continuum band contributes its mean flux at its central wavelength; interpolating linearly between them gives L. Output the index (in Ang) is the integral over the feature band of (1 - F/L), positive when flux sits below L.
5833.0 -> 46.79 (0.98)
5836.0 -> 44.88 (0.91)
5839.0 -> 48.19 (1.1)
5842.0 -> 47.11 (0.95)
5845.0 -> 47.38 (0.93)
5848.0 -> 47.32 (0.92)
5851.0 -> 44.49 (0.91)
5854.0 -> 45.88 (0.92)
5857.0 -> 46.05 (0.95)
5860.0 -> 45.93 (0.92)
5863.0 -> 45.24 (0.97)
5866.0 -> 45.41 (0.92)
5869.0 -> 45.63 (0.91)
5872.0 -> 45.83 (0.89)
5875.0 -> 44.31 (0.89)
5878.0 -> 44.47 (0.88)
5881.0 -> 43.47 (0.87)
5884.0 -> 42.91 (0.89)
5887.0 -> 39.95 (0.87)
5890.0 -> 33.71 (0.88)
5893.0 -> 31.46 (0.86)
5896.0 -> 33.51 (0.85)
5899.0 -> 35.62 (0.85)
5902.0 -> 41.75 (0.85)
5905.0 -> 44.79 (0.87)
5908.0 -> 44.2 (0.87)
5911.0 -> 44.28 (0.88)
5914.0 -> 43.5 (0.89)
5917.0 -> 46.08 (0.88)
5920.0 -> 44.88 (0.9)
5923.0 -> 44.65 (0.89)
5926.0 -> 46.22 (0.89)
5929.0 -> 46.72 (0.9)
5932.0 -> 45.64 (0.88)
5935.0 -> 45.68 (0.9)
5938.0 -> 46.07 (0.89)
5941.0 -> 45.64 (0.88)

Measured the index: 4.1 Ang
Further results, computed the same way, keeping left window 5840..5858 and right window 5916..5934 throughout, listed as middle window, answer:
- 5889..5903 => 3.3 Ang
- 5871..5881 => 0.3 Ang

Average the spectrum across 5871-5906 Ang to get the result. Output 40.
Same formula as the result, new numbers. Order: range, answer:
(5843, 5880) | 45.7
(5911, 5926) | 44.9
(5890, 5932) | 42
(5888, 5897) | 33.3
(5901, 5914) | 43.8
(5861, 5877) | 45.3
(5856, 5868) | 45.6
